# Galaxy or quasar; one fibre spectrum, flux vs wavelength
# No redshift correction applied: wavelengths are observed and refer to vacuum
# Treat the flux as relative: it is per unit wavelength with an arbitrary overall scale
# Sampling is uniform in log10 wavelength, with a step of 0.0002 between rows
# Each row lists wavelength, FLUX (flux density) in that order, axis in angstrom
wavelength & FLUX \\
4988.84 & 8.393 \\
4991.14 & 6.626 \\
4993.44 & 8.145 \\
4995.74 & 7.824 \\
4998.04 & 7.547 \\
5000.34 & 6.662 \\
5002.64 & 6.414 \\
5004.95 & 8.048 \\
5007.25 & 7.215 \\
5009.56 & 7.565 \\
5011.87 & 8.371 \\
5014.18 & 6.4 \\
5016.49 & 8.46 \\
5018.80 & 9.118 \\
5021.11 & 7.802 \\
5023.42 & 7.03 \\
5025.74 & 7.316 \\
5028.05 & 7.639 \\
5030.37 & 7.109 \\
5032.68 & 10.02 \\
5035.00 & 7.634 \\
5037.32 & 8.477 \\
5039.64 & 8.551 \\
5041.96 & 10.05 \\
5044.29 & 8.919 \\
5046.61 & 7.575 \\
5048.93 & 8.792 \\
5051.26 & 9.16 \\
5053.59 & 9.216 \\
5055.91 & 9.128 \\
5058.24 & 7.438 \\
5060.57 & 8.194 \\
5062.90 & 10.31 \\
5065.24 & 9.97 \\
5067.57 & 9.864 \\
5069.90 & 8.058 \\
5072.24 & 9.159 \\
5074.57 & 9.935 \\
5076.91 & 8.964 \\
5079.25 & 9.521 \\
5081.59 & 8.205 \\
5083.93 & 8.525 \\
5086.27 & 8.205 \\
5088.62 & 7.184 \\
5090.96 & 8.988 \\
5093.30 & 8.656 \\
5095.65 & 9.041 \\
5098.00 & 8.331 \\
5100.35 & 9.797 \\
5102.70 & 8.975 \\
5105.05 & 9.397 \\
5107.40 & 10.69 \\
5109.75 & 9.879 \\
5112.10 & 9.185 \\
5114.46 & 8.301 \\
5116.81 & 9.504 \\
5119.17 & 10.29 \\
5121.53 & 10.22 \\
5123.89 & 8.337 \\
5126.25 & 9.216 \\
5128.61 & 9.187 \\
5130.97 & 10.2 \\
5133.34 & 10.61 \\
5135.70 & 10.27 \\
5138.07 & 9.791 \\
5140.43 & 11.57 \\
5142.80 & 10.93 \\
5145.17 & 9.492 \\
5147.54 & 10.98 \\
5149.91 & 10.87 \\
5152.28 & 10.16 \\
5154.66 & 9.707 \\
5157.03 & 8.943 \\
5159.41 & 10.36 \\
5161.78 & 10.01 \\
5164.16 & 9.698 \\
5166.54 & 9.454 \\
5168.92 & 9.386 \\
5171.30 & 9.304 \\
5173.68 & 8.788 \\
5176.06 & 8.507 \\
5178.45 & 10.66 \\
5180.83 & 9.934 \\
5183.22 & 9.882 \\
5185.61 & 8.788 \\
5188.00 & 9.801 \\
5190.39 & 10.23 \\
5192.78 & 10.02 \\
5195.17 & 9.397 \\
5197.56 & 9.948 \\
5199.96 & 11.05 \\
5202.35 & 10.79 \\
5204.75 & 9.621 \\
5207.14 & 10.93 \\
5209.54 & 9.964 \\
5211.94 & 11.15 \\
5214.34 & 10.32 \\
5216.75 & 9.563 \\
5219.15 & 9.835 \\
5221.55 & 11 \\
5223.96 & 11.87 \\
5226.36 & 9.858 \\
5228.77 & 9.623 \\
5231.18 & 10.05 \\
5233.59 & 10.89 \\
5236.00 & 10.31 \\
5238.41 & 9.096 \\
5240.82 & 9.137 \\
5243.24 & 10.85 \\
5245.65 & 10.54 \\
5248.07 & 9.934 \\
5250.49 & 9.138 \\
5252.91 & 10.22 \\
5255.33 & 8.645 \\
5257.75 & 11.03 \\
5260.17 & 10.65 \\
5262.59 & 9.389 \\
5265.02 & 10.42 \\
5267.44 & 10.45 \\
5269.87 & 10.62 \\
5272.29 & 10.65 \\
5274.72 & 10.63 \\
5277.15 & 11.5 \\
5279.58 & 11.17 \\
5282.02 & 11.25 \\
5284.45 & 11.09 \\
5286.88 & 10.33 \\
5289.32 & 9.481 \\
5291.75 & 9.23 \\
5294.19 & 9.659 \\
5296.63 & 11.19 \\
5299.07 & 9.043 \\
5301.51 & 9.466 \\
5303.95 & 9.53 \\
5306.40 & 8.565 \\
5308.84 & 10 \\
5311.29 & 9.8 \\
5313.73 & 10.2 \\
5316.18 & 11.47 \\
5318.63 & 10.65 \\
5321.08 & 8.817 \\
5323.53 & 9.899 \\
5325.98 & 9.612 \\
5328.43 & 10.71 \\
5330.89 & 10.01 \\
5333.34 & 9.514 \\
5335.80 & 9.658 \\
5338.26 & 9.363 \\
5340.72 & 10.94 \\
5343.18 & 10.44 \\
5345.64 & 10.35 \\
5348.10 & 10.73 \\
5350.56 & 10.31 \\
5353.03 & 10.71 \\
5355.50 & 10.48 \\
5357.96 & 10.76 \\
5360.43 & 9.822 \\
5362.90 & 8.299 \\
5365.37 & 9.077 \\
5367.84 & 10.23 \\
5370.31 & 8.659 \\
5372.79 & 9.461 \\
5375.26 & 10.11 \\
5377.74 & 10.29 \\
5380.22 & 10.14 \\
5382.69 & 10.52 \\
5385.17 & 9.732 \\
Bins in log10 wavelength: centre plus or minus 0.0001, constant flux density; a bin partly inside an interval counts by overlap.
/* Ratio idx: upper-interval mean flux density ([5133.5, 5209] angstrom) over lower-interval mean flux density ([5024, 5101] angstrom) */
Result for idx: 1.15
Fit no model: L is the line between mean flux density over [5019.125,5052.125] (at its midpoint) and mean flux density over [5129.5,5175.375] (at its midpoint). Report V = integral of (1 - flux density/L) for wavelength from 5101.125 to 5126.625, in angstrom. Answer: -0.07 angstrom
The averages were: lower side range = 8.31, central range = 9.47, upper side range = 10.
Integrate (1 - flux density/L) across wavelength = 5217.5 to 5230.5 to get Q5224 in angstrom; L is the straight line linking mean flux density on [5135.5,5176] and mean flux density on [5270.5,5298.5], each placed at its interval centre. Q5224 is -0.2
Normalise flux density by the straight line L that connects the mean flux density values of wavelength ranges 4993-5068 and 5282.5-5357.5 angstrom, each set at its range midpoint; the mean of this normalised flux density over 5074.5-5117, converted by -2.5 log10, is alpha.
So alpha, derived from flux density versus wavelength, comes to -0.04 mag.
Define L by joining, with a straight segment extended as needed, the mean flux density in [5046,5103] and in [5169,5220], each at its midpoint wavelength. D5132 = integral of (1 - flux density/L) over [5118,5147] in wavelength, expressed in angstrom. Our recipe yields -2.0 angstrom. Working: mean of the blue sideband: 8.86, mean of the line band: 10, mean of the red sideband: 9.92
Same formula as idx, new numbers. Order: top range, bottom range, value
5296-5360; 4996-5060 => 1.25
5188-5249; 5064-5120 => 1.12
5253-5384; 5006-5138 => 1.14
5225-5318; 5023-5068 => 1.18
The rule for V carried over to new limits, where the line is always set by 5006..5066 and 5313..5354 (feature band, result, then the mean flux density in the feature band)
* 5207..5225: -2.0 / 10.5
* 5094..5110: -1.2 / 9.39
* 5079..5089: 0.4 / 8.3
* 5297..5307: 0.6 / 9.36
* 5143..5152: -1.4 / 10.5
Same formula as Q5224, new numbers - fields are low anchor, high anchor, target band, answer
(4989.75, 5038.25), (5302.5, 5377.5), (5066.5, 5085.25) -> -2.1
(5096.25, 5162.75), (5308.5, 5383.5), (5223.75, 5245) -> -0.4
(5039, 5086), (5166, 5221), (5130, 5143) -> -1.4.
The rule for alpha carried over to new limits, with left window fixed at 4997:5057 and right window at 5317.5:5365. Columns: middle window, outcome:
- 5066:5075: -0.109 mag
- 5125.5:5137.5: -0.137 mag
